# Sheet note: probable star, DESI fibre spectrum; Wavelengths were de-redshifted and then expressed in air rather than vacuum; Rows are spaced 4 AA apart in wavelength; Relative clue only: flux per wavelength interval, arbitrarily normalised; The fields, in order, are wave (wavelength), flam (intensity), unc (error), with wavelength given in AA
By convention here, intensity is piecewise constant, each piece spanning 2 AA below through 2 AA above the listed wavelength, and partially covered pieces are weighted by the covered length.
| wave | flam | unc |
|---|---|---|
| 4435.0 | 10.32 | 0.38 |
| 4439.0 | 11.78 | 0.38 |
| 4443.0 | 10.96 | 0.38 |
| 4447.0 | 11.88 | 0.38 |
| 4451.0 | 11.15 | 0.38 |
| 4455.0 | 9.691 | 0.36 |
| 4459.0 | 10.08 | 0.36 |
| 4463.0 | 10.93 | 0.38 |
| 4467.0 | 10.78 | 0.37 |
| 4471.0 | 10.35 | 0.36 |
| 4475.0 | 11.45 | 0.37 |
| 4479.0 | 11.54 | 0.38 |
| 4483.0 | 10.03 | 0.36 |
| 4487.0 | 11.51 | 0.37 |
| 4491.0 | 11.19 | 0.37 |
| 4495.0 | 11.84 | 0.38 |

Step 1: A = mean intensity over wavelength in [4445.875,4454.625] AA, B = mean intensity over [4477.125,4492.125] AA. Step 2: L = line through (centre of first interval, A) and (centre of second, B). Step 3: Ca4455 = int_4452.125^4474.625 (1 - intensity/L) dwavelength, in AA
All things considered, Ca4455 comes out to 1.3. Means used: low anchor 11.1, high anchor 11.1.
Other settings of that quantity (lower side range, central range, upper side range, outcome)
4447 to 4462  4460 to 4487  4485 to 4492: 0.4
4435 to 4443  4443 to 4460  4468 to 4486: 0.5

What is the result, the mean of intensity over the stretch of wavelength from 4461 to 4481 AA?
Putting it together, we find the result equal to 11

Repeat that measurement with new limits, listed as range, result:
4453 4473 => 10.4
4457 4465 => 10.5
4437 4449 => 11.5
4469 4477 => 10.9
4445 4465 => 10.7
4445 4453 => 11.5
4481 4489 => 10.8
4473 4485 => 11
